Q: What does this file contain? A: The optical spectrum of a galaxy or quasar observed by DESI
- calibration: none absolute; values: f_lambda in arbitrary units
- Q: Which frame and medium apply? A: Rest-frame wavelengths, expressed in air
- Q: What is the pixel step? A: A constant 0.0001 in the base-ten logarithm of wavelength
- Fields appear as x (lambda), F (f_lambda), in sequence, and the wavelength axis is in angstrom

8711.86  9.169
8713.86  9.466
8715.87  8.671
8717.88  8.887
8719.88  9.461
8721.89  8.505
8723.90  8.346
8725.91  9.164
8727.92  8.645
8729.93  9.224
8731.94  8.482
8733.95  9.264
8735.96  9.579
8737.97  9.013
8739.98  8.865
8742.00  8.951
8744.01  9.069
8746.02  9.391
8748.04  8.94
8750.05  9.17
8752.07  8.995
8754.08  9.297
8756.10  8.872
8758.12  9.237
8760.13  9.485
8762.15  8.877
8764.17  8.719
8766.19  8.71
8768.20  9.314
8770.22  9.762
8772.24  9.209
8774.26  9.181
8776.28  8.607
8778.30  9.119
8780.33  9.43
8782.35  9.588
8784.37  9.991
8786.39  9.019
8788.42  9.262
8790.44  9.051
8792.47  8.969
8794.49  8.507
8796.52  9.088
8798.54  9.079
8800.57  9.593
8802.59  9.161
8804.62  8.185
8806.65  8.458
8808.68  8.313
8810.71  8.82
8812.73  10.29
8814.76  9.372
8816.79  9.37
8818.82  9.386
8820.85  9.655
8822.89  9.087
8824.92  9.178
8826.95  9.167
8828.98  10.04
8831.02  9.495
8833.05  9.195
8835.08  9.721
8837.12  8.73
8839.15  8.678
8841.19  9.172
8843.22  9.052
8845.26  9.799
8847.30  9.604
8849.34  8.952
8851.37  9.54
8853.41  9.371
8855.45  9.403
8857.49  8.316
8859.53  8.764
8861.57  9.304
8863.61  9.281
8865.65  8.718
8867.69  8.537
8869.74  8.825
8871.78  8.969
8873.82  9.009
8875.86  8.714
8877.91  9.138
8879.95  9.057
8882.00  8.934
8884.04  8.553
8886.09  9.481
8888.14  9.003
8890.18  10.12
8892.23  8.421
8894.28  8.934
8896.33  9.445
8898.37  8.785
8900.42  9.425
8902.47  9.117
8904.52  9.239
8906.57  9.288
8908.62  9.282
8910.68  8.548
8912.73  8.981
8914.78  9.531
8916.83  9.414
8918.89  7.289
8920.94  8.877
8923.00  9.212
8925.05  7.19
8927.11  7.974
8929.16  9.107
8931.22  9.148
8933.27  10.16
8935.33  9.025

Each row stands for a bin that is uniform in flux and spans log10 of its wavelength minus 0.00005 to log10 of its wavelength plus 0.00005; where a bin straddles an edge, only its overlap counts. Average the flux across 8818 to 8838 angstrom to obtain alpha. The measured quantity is 9.37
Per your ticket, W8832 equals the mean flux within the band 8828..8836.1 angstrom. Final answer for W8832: 9.61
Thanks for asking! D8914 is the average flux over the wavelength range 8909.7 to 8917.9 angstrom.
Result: 9.11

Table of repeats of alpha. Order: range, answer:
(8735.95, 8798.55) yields 9.13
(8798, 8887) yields 9.12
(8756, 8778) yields 9.1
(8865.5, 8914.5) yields 9.03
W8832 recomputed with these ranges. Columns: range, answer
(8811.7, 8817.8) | 9.69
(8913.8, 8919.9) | 8.74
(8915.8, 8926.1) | 8.39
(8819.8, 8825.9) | 9.3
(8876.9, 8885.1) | 8.92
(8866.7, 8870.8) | 8.67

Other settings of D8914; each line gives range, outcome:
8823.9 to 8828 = 9.2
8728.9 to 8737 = 9.14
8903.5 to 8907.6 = 9.27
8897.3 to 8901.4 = 9.12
